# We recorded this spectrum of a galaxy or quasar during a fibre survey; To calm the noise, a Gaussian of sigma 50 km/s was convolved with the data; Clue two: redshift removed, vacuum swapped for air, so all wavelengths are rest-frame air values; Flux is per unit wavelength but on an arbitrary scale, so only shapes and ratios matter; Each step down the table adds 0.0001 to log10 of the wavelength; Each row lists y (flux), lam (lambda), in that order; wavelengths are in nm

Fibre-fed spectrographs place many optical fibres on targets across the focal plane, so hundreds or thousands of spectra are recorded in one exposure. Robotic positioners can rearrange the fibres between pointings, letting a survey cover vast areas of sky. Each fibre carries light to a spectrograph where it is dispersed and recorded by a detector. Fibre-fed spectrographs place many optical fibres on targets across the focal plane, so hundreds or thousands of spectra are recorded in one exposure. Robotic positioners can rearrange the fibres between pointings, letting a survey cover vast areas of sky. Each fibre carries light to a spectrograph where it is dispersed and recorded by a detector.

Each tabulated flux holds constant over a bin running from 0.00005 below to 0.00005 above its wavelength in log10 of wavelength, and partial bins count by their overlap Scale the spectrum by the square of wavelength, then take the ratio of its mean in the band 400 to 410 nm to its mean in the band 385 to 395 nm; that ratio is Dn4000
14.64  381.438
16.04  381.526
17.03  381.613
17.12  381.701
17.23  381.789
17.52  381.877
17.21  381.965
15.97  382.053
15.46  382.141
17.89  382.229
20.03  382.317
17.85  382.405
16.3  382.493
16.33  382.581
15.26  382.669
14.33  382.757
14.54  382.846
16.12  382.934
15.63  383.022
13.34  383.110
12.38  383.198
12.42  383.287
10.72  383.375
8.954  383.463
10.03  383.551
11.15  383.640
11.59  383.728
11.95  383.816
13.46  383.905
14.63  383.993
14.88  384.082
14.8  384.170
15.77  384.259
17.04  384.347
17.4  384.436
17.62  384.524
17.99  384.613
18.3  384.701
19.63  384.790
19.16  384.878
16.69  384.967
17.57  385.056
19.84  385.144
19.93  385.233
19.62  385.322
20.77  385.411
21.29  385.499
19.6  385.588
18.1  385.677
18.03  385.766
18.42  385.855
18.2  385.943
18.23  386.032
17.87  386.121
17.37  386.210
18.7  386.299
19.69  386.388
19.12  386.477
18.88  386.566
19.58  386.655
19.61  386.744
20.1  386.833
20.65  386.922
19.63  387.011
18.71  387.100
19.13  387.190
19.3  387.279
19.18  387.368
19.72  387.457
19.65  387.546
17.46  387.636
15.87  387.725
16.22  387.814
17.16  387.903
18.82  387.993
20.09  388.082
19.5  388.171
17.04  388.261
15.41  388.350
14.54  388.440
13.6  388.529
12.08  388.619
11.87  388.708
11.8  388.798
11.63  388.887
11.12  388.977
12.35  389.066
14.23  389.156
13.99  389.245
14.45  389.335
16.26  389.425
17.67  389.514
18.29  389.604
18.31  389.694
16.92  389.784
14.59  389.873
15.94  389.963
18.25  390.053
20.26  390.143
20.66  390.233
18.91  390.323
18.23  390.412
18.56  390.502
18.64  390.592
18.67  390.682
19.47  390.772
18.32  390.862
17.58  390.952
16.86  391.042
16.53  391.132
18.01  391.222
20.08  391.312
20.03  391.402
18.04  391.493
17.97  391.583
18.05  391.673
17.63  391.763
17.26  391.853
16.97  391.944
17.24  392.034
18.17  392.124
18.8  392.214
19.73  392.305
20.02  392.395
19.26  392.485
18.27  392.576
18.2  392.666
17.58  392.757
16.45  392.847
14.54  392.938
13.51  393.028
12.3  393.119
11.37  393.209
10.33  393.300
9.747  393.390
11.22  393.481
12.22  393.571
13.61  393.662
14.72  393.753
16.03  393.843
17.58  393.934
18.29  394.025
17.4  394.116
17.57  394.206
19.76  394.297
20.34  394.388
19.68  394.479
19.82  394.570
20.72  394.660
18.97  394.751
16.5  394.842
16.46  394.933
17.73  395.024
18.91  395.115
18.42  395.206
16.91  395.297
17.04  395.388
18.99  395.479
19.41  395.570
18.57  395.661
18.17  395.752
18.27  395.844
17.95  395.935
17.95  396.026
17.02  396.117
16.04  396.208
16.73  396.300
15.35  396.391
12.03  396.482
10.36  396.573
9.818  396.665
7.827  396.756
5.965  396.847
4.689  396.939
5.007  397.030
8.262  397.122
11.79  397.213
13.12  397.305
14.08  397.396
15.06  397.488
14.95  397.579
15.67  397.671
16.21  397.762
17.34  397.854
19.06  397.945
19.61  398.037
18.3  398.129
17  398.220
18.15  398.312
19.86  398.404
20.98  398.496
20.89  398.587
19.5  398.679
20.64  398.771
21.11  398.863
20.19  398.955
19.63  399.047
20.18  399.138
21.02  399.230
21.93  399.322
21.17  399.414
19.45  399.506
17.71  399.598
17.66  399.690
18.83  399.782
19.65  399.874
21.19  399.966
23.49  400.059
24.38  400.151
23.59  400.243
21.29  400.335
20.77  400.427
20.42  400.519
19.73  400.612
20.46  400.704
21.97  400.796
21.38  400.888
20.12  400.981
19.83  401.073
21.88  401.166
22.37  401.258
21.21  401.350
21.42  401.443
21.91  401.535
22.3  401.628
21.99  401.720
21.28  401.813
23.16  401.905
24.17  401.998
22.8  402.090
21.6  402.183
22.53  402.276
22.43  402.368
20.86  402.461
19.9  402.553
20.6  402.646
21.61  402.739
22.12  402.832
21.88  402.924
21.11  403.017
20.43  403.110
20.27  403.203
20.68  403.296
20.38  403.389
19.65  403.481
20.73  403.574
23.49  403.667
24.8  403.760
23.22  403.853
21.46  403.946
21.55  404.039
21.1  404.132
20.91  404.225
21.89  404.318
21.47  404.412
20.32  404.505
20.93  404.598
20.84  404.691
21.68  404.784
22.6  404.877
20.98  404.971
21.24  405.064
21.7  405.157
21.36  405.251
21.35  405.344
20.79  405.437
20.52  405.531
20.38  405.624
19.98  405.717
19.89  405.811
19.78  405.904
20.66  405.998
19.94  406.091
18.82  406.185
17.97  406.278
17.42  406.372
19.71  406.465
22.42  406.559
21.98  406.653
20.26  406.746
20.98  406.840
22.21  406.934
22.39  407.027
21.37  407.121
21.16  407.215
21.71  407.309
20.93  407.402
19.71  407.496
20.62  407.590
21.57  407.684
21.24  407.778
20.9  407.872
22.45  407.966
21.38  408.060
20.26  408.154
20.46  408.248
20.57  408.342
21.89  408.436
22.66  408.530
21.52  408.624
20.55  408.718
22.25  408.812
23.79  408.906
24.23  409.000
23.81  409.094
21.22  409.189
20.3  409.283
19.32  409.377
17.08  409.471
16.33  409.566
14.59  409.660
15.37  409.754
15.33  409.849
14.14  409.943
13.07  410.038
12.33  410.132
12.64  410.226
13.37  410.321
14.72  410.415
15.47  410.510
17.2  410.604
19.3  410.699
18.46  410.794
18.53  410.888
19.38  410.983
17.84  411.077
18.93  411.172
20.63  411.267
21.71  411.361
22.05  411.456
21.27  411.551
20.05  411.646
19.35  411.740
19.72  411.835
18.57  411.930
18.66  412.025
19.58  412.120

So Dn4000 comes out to 1.30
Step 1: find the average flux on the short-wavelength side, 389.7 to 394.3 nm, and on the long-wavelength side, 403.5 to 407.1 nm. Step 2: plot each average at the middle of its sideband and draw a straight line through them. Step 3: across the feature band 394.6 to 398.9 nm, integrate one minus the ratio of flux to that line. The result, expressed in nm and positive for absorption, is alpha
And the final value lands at 0.56 nm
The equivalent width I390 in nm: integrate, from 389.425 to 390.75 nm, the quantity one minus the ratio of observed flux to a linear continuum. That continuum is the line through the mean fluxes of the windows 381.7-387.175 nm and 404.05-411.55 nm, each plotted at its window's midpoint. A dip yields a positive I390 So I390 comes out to -0.04 nm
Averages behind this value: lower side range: 16.9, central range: 18.1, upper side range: 19.9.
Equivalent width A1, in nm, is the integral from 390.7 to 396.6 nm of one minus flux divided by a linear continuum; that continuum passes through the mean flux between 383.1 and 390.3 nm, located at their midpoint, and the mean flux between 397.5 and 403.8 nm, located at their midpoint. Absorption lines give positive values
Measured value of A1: 0.51 nm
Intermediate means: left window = 16.7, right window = 20.6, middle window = 17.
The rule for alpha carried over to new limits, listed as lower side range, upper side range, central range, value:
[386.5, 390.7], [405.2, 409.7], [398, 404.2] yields -0.49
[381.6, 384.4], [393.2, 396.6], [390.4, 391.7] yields -0.19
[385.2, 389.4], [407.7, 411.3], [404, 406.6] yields -0.30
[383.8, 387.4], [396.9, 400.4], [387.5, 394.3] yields 0.62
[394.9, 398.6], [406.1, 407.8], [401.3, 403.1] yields -0.35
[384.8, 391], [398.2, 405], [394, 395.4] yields 0.07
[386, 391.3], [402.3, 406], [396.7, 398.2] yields 0.50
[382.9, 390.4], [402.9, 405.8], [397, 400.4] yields 0.25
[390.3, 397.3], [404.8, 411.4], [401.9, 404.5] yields -0.44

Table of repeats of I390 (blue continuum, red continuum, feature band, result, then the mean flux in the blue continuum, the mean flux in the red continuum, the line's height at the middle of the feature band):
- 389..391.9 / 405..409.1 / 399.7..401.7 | -0.163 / 17.5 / 21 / 19.7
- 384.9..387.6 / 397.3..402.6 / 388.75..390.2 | 0.296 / 19.1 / 20.2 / 19.4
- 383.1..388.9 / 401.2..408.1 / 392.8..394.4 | 0.337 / 16.9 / 21.2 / 18.6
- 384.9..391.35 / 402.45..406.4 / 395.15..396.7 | 0.220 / 17.6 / 20.9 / 19.2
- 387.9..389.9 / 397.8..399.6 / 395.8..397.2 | 0.485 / 15.3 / 19.7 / 18.7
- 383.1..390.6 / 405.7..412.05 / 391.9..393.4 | 0.114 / 16.8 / 19.5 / 17.5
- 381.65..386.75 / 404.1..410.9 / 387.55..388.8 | 0.079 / 16.6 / 19.8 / 17.2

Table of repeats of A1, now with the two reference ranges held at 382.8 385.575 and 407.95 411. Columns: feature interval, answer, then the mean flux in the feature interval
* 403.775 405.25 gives -0.290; 21.5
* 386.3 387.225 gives -0.202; 19.5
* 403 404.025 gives -0.207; 21.5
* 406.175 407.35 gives -0.158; 20.7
